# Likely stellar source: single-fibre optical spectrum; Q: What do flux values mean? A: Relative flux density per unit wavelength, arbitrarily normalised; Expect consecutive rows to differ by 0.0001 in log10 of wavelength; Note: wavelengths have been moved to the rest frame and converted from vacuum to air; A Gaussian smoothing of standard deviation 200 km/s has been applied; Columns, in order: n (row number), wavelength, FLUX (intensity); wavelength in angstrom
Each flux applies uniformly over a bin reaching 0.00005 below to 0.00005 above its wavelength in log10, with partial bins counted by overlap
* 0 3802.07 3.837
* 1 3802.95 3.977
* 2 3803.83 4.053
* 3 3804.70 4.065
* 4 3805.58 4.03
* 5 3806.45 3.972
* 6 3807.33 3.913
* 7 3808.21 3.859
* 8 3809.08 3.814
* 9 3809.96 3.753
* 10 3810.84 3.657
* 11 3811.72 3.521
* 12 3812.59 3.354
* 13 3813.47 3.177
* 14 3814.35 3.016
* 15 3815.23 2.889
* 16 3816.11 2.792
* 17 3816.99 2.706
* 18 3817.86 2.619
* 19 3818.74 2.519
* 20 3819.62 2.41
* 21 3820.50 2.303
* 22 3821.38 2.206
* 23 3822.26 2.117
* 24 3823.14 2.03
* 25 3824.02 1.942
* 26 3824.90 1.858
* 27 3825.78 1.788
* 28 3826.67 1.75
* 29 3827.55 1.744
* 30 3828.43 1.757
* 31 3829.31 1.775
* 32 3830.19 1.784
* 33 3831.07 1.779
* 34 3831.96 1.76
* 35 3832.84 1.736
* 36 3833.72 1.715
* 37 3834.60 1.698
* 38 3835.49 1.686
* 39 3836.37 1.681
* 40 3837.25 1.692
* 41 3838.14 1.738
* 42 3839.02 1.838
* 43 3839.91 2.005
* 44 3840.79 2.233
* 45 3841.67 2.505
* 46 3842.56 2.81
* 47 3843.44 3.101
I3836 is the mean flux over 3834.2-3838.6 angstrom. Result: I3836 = 1.7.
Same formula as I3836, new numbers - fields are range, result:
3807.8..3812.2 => 3.72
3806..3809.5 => 3.9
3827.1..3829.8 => 1.76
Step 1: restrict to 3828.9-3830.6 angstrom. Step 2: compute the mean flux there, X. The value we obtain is 1.78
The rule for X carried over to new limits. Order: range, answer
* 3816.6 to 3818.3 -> 2.67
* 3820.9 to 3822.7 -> 2.16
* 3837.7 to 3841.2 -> 1.95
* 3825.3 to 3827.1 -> 1.76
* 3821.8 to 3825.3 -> 1.99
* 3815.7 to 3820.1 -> 2.61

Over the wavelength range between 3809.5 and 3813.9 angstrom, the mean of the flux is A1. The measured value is 3.49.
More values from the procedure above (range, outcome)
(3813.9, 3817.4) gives 2.85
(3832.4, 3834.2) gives 1.73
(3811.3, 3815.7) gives 3.19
